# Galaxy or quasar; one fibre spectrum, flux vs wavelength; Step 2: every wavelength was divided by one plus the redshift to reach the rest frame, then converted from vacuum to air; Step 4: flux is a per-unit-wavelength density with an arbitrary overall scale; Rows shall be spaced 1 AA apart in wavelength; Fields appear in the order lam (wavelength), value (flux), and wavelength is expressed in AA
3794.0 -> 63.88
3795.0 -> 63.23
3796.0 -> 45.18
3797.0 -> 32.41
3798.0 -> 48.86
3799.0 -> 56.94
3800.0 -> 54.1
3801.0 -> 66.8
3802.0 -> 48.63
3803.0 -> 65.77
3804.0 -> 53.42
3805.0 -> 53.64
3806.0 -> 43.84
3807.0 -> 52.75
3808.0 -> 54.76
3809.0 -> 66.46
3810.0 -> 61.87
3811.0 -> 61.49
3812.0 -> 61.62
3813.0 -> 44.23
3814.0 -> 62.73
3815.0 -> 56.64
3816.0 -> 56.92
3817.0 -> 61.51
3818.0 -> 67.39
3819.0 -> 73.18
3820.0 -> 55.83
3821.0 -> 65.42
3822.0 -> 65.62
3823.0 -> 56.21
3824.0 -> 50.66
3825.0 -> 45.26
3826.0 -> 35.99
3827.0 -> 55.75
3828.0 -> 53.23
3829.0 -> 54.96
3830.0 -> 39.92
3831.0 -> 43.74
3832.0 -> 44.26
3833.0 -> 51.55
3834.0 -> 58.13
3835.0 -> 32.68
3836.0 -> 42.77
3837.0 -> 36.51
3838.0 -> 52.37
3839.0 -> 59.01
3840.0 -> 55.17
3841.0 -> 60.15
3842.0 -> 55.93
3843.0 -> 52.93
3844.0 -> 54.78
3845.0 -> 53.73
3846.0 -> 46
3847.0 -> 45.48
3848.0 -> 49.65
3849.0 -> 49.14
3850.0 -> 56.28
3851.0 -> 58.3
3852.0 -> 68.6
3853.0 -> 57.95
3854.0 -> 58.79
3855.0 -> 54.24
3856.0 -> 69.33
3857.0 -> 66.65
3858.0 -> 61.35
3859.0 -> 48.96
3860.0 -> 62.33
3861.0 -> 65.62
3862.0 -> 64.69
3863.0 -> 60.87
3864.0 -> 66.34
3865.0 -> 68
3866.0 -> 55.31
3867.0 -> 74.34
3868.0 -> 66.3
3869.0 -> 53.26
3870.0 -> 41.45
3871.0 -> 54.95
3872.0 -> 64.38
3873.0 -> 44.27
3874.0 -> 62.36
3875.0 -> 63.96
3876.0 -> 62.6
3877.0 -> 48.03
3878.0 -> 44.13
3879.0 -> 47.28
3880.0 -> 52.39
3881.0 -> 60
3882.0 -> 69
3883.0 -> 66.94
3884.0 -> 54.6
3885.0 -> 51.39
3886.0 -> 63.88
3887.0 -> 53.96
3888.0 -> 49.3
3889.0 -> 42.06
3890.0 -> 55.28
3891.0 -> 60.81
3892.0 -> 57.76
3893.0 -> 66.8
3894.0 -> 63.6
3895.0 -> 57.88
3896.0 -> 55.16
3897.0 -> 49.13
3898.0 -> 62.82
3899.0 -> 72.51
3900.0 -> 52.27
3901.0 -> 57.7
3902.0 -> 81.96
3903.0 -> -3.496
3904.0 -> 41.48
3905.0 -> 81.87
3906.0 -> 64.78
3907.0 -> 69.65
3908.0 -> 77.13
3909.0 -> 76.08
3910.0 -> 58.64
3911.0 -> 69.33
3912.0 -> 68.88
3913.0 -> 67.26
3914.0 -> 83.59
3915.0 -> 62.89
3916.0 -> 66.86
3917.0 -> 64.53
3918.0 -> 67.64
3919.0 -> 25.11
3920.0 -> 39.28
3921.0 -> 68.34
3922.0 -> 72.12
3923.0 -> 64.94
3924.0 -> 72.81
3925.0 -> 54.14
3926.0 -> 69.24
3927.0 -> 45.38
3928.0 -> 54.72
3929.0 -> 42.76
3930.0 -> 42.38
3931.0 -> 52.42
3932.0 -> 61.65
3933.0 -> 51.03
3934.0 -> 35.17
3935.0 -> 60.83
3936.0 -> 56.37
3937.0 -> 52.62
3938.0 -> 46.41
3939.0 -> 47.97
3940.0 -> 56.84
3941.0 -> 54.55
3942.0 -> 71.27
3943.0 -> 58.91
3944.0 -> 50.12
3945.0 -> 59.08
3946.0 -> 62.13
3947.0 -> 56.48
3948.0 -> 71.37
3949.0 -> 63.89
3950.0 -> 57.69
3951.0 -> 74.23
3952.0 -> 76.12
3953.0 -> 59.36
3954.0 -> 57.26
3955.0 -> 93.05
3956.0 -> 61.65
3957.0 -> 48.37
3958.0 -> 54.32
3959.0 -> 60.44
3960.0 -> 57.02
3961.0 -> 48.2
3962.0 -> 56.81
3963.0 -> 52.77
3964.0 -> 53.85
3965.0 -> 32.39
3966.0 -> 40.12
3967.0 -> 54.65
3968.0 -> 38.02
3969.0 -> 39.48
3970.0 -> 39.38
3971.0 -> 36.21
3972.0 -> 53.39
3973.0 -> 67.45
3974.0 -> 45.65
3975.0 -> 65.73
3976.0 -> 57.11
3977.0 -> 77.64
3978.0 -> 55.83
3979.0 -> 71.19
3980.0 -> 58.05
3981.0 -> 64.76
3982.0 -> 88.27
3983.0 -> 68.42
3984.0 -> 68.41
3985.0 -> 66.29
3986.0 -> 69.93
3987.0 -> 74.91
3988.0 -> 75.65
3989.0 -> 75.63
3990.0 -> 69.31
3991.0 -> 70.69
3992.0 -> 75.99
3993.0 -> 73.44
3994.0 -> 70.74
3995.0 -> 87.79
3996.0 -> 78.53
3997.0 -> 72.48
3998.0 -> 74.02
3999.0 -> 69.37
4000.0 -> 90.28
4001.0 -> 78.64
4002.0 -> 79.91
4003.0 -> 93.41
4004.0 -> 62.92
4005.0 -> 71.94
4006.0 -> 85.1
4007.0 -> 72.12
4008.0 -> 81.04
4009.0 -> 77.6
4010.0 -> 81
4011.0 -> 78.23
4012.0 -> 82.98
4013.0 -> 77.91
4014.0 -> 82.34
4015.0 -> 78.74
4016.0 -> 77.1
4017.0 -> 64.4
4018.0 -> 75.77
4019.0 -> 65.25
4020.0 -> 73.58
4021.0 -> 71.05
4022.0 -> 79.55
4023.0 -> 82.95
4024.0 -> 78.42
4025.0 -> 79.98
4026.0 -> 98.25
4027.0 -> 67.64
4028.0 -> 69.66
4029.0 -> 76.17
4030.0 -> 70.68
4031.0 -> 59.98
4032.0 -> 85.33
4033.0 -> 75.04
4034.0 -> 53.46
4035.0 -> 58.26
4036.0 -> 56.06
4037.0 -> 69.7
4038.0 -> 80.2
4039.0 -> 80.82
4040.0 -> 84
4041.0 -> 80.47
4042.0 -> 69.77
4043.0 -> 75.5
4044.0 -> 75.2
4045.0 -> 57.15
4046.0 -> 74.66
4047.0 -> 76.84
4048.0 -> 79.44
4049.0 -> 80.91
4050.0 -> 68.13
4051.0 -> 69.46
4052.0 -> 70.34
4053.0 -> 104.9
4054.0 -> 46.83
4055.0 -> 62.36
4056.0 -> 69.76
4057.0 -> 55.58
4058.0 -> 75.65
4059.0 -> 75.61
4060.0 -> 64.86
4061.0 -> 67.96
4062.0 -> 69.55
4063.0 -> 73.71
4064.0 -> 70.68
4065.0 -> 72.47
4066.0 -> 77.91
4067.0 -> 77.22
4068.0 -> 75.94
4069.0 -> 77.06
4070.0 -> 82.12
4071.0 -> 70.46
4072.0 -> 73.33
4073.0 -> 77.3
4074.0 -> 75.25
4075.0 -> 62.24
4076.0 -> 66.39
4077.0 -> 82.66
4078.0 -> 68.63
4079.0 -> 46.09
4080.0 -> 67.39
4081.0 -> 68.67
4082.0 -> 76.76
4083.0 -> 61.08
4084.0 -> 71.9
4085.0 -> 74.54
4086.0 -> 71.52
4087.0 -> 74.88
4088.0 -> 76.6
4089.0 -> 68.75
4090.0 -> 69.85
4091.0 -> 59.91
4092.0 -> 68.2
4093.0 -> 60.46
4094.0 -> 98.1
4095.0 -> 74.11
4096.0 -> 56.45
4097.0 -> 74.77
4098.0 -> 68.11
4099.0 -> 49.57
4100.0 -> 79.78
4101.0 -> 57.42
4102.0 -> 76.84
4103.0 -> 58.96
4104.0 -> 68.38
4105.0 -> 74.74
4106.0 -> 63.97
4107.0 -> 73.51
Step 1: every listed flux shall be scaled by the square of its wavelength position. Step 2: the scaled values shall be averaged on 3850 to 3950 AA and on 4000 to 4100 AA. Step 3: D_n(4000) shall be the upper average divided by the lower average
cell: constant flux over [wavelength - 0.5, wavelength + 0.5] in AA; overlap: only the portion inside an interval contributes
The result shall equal 1.3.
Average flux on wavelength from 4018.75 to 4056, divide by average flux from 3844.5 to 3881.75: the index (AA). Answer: 1.27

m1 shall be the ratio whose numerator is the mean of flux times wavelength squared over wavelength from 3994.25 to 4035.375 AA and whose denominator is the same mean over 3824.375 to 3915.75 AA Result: 1.44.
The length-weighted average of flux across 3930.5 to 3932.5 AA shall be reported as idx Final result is 57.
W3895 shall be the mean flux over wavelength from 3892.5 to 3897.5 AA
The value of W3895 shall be 58.5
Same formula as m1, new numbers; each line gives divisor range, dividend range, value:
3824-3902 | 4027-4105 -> 1.41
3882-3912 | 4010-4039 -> 1.33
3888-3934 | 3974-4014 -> 1.31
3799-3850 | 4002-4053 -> 1.55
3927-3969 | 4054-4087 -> 1.35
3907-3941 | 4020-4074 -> 1.33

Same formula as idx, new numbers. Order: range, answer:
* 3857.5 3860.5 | 57.5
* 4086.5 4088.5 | 75.7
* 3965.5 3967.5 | 47.4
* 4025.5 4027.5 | 82.9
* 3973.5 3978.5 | 60.4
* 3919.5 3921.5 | 53.8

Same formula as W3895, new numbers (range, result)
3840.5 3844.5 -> 55.9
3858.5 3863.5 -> 60.5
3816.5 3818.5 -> 64.5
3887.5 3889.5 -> 45.7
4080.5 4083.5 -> 68.8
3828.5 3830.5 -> 47.4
